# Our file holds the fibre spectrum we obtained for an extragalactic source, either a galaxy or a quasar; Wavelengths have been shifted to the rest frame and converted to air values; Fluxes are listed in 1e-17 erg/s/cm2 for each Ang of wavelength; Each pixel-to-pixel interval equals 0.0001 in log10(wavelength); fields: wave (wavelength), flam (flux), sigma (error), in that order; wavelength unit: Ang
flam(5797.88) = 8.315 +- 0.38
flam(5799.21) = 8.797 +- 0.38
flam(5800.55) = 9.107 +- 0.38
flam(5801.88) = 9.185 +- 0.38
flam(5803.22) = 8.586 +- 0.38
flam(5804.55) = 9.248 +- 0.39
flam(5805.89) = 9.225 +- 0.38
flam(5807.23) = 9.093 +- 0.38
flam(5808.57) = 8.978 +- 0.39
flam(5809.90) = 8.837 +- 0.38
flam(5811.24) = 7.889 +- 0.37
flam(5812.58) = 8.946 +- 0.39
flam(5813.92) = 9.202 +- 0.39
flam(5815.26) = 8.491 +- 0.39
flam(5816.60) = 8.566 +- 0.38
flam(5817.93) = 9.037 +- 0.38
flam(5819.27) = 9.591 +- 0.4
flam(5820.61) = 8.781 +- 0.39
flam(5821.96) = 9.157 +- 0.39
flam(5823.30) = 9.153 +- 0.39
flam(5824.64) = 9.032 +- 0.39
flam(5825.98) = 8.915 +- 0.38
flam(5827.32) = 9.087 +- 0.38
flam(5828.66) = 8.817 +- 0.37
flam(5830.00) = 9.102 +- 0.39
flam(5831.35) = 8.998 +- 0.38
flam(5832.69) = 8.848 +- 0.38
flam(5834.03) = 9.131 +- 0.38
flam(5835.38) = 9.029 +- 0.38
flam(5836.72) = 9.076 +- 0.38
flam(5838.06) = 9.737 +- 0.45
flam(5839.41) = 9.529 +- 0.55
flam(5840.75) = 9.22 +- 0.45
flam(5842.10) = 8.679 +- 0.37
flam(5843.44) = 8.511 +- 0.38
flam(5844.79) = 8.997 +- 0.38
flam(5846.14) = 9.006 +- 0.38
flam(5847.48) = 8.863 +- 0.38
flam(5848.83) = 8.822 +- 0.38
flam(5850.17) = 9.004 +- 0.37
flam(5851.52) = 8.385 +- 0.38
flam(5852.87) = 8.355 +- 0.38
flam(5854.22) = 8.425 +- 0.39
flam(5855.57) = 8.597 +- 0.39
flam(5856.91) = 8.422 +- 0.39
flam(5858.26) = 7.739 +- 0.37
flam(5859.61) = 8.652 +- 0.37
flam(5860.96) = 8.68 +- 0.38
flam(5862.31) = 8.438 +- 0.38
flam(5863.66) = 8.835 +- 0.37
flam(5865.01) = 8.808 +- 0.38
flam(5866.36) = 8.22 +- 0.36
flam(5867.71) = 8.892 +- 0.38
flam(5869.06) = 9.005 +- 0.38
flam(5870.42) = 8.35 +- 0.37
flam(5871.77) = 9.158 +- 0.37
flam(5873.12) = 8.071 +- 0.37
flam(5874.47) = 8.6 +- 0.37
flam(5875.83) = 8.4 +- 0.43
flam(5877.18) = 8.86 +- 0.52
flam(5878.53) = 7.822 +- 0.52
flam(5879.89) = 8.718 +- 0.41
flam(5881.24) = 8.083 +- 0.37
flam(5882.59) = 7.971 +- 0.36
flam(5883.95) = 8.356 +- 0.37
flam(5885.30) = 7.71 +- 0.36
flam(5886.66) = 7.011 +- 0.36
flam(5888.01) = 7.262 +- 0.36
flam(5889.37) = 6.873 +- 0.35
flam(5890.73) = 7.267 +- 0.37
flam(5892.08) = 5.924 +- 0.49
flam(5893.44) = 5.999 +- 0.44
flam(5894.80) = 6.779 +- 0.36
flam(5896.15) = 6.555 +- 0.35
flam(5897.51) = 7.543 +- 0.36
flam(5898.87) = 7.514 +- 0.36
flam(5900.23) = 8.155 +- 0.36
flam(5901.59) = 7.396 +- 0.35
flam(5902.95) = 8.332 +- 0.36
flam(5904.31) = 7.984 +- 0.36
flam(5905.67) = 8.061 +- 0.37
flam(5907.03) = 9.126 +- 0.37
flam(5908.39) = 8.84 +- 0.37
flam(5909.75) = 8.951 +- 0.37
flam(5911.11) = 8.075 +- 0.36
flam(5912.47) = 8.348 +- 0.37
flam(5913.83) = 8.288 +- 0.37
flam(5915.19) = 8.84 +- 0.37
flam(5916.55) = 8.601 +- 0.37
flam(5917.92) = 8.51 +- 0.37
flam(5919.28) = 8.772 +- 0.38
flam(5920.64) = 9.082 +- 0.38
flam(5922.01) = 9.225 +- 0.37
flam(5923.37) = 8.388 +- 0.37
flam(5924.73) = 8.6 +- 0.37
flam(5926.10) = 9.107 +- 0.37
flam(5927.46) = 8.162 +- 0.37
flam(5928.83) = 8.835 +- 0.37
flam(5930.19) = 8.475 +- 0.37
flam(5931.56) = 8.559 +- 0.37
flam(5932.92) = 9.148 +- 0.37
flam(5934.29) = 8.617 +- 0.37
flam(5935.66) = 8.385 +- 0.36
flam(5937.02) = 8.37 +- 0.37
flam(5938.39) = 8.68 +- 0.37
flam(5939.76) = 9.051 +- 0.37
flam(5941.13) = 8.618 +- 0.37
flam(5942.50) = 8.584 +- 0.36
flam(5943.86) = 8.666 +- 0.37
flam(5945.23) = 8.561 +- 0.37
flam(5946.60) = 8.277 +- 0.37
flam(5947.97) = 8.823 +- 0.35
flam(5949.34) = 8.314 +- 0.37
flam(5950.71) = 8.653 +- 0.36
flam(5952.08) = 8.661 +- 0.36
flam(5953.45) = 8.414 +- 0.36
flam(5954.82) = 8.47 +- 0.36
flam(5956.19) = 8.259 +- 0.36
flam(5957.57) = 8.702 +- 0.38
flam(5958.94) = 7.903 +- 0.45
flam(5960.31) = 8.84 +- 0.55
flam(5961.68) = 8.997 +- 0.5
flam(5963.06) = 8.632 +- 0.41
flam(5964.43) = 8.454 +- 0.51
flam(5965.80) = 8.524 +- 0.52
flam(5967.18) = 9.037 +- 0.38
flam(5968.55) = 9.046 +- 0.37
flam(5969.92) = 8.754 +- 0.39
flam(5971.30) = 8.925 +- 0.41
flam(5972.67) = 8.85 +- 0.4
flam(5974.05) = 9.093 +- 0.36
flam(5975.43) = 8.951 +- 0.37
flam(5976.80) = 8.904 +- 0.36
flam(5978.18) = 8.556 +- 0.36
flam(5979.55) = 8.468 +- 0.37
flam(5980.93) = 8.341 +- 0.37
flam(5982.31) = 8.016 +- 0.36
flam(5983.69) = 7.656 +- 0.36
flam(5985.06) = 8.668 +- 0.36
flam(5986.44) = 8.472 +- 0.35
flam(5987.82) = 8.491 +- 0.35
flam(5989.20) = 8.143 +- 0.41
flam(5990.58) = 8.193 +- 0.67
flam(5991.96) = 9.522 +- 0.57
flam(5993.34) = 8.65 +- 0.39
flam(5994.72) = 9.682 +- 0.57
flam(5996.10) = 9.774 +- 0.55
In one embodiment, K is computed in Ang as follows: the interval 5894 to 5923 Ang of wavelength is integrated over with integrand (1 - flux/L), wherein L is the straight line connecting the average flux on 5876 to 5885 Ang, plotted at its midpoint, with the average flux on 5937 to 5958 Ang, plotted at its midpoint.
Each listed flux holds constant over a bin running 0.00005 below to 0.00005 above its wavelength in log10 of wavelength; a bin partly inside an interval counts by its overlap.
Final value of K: 0.62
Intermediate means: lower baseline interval 8.29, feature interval 8.23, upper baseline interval 8.57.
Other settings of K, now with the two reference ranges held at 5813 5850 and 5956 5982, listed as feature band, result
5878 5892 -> 2.0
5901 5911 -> 0.5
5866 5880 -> 0.6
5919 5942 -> 0.2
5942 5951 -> 0.2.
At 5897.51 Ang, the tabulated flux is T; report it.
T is 7.543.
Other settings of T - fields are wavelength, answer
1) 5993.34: 8.65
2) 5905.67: 8.061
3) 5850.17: 9.004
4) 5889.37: 6.873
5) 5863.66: 8.835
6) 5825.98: 8.915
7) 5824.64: 9.032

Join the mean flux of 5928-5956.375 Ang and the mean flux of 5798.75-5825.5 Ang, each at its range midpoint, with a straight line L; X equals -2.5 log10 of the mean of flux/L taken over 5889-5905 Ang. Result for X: 0.21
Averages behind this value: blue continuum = 8.95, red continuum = 8.6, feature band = 7.2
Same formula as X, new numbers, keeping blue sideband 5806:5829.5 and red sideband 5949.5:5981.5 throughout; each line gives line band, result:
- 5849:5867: 0.042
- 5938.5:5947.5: 0.009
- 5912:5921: 0.015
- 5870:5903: 0.147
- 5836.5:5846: -0.026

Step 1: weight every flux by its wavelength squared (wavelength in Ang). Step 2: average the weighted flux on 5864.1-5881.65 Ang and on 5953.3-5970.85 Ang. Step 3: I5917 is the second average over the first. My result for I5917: 1.0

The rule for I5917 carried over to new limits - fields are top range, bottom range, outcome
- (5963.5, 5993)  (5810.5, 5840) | 1.01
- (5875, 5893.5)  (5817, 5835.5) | 0.86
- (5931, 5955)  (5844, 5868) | 1.03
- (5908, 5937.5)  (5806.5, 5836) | 1.00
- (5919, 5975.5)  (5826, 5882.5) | 1.03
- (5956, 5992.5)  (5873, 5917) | 1.12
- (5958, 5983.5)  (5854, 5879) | 1.05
